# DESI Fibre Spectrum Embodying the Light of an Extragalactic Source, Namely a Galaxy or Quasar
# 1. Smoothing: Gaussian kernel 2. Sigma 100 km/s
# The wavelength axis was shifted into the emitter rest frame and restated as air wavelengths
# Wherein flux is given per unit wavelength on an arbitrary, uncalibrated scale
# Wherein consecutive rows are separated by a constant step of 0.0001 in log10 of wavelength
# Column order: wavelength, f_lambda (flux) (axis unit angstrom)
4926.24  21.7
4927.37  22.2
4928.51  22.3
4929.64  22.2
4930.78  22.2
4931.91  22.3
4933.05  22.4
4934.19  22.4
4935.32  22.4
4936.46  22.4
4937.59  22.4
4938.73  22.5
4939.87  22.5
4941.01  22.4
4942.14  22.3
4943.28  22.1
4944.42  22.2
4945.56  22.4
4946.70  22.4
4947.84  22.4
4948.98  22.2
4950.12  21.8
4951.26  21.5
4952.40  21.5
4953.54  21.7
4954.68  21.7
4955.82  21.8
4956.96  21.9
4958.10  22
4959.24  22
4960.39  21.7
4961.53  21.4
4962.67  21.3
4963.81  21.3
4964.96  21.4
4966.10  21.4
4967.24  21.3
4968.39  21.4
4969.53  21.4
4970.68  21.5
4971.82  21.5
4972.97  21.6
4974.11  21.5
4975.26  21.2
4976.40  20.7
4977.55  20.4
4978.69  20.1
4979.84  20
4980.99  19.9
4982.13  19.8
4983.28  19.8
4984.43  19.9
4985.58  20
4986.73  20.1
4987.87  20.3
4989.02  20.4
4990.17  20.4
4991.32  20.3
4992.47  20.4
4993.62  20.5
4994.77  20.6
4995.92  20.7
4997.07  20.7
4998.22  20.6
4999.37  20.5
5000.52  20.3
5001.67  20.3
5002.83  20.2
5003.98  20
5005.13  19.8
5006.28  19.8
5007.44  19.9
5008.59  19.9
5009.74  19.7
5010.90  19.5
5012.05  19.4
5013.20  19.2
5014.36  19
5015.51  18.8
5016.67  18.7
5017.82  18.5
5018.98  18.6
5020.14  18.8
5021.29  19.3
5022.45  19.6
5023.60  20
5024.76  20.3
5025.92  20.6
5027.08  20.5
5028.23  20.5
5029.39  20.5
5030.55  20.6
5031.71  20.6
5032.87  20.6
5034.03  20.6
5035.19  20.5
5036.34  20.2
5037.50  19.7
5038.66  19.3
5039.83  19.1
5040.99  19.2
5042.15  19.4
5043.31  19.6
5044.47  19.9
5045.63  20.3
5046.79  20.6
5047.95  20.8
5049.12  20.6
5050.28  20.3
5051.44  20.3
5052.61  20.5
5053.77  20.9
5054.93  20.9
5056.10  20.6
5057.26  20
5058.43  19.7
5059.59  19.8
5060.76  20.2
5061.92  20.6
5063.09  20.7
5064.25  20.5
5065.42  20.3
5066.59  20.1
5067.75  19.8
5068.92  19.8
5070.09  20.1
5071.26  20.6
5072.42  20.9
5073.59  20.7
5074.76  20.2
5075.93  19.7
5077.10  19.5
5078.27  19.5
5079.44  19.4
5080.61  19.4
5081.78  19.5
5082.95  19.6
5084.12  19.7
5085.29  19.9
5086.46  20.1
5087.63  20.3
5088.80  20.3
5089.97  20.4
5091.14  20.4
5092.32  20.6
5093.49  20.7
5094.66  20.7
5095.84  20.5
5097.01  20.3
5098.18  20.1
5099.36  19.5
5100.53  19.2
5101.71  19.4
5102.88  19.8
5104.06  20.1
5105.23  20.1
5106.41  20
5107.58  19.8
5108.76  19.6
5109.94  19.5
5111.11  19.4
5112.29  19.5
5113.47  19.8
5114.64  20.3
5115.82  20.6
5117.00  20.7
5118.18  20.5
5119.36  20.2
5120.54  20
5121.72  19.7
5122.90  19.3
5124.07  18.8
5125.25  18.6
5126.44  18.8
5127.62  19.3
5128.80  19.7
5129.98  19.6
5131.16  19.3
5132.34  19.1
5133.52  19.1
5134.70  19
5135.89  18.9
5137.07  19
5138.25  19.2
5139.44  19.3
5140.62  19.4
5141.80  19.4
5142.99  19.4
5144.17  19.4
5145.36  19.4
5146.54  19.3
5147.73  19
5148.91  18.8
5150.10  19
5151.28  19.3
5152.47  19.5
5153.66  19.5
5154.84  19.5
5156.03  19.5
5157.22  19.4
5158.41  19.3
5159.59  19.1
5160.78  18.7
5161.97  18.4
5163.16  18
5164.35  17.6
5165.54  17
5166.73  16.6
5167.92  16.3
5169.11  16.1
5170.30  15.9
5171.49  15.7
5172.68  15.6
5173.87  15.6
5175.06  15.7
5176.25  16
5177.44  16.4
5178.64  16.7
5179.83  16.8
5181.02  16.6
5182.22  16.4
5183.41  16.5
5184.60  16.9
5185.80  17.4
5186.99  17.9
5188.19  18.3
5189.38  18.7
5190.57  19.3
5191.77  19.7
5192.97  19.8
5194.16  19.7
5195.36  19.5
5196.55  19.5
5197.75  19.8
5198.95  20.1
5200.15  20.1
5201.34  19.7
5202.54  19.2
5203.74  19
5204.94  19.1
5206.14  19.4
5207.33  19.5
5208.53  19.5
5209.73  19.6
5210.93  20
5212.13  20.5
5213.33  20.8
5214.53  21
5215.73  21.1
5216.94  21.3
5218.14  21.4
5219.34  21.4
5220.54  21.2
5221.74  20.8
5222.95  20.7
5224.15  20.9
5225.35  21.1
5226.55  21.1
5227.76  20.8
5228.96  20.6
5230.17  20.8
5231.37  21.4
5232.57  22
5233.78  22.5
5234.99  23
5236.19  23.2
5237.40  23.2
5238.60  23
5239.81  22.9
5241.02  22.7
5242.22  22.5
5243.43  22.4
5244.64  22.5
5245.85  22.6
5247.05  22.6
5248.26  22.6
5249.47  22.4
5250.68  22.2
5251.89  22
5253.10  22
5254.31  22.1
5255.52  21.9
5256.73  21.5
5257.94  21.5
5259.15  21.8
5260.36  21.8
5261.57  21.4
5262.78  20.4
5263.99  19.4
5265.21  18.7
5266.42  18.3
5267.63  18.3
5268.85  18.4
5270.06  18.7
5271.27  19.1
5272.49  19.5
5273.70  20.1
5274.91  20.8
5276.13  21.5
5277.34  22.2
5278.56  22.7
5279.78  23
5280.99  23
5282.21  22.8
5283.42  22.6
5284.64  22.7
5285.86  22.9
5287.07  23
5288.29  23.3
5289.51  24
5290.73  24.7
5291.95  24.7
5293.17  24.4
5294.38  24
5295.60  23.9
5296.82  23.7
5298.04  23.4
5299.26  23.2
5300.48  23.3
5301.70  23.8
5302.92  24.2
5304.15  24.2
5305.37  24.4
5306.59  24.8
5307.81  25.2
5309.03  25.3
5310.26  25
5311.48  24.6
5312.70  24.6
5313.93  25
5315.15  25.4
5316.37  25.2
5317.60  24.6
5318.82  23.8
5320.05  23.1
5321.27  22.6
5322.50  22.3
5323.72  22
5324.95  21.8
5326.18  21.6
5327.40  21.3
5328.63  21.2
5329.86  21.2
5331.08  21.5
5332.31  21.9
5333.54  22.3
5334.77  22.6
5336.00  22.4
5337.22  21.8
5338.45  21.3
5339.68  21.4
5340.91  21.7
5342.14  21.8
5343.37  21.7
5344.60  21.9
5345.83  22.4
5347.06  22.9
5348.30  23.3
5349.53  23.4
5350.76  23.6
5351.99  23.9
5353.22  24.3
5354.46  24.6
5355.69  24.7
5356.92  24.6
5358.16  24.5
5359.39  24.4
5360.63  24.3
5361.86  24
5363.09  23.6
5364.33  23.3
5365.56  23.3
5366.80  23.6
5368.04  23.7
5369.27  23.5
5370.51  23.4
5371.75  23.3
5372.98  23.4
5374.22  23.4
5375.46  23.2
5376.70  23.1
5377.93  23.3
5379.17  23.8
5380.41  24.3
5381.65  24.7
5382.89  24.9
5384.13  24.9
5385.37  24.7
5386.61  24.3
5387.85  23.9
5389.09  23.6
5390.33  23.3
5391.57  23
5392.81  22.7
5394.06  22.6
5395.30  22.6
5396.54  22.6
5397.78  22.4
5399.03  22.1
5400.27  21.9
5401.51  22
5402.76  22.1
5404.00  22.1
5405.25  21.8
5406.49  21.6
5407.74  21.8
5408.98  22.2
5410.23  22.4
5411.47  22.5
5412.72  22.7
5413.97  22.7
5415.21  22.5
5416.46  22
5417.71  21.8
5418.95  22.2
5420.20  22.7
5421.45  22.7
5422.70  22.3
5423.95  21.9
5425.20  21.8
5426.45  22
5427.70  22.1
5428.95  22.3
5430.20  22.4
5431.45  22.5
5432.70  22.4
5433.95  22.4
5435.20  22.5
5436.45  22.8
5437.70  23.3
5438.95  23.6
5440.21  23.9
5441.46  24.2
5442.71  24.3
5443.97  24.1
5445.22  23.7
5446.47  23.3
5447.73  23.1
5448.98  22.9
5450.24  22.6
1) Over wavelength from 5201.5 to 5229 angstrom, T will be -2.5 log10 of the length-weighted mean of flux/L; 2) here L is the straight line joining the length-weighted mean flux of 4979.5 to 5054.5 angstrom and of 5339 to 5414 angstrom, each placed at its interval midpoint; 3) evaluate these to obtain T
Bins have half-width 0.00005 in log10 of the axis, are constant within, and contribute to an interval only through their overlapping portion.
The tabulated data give 0.07 mag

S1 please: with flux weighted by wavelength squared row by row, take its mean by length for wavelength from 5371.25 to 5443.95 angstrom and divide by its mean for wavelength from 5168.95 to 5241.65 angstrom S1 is 1.26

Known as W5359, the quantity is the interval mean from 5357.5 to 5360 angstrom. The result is 24.4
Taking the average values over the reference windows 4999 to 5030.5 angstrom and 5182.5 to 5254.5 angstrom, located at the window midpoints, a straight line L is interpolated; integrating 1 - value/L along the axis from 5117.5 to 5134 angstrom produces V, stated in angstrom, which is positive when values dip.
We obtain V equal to 0.7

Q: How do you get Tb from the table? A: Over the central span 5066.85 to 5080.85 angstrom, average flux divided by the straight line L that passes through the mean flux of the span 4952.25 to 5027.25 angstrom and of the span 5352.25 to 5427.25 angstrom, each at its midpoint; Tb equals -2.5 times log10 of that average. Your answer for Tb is 0.05 mag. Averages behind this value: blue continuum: 20.4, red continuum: 23.1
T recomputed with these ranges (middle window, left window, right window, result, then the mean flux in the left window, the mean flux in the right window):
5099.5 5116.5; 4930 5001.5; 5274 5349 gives 0.117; 21.3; 23.1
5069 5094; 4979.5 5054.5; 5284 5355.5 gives 0.034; 20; 23.3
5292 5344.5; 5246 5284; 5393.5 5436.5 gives -0.079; 21.2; 22.3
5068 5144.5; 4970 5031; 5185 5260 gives 0.039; 20.1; 20.9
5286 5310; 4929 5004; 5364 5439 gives -0.074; 21.3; 22.9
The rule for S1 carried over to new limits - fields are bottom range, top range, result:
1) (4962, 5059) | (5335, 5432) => 1.31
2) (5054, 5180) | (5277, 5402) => 1.32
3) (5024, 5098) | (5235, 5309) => 1.20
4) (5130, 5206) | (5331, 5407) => 1.36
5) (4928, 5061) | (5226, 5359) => 1.22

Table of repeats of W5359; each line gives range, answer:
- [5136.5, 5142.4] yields 19.3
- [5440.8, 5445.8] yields 24.1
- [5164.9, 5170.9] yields 16.4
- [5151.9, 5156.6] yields 19.5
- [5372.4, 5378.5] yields 23.3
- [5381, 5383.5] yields 24.8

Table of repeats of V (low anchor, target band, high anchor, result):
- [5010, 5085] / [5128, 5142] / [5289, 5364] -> 1.2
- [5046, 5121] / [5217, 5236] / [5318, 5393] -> 0.3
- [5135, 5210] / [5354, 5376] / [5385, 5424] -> -2.0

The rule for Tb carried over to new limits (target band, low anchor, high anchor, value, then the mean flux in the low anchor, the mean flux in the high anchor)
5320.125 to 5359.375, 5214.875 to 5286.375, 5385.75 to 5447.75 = -0.02 mag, 21.5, 22.7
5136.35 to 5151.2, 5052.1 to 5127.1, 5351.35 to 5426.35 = 0.07 mag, 20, 23.1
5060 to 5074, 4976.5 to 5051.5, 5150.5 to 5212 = -0.05 mag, 20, 18.2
